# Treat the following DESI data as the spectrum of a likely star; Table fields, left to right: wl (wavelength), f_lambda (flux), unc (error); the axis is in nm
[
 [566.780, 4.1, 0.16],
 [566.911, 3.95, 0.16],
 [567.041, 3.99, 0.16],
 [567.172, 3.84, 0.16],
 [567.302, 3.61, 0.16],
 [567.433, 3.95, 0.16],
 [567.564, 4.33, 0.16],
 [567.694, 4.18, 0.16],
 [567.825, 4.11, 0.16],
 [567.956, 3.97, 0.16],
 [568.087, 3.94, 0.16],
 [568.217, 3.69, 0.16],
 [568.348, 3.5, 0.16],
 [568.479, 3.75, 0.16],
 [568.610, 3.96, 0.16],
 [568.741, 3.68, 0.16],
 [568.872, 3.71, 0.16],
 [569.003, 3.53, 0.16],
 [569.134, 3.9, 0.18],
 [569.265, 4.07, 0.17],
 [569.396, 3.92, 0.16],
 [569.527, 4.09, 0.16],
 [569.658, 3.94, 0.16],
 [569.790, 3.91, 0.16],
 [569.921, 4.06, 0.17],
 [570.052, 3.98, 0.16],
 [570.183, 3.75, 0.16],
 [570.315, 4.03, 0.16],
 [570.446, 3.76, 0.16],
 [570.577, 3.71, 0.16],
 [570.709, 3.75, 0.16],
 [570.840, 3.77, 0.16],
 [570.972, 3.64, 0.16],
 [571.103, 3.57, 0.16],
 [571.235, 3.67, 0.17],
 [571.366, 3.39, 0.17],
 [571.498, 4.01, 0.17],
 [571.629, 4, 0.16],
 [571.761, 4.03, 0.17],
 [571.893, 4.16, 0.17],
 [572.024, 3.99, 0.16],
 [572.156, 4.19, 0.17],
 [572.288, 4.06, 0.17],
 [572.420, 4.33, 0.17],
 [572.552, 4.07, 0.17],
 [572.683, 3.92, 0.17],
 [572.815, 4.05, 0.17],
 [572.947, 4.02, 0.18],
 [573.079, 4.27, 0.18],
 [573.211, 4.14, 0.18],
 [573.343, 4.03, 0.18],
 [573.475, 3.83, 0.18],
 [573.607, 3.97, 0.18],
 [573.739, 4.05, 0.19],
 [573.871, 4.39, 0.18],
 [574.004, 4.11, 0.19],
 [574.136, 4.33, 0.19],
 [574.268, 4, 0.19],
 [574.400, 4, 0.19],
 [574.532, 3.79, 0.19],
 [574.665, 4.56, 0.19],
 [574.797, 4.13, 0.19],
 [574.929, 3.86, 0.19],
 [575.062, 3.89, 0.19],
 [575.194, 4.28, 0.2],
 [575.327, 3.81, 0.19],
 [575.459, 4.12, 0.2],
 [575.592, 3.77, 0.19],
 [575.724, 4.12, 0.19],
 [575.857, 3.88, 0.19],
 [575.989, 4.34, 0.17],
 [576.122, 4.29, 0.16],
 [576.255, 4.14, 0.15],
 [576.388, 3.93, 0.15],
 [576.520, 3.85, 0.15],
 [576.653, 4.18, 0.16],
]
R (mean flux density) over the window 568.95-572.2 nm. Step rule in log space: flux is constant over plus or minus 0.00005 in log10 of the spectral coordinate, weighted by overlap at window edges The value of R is 3.87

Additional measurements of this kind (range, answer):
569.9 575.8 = 3.99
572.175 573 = 4.08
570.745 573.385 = 3.96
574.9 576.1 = 4.02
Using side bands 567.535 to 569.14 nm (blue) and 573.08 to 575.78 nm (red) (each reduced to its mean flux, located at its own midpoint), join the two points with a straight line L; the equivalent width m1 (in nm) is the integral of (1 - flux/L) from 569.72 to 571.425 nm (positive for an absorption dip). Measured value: 0.07 nm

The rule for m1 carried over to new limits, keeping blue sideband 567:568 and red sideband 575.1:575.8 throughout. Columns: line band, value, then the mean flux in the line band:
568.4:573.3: 0.112 nm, 3.91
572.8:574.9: -0.048 nm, 4.1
